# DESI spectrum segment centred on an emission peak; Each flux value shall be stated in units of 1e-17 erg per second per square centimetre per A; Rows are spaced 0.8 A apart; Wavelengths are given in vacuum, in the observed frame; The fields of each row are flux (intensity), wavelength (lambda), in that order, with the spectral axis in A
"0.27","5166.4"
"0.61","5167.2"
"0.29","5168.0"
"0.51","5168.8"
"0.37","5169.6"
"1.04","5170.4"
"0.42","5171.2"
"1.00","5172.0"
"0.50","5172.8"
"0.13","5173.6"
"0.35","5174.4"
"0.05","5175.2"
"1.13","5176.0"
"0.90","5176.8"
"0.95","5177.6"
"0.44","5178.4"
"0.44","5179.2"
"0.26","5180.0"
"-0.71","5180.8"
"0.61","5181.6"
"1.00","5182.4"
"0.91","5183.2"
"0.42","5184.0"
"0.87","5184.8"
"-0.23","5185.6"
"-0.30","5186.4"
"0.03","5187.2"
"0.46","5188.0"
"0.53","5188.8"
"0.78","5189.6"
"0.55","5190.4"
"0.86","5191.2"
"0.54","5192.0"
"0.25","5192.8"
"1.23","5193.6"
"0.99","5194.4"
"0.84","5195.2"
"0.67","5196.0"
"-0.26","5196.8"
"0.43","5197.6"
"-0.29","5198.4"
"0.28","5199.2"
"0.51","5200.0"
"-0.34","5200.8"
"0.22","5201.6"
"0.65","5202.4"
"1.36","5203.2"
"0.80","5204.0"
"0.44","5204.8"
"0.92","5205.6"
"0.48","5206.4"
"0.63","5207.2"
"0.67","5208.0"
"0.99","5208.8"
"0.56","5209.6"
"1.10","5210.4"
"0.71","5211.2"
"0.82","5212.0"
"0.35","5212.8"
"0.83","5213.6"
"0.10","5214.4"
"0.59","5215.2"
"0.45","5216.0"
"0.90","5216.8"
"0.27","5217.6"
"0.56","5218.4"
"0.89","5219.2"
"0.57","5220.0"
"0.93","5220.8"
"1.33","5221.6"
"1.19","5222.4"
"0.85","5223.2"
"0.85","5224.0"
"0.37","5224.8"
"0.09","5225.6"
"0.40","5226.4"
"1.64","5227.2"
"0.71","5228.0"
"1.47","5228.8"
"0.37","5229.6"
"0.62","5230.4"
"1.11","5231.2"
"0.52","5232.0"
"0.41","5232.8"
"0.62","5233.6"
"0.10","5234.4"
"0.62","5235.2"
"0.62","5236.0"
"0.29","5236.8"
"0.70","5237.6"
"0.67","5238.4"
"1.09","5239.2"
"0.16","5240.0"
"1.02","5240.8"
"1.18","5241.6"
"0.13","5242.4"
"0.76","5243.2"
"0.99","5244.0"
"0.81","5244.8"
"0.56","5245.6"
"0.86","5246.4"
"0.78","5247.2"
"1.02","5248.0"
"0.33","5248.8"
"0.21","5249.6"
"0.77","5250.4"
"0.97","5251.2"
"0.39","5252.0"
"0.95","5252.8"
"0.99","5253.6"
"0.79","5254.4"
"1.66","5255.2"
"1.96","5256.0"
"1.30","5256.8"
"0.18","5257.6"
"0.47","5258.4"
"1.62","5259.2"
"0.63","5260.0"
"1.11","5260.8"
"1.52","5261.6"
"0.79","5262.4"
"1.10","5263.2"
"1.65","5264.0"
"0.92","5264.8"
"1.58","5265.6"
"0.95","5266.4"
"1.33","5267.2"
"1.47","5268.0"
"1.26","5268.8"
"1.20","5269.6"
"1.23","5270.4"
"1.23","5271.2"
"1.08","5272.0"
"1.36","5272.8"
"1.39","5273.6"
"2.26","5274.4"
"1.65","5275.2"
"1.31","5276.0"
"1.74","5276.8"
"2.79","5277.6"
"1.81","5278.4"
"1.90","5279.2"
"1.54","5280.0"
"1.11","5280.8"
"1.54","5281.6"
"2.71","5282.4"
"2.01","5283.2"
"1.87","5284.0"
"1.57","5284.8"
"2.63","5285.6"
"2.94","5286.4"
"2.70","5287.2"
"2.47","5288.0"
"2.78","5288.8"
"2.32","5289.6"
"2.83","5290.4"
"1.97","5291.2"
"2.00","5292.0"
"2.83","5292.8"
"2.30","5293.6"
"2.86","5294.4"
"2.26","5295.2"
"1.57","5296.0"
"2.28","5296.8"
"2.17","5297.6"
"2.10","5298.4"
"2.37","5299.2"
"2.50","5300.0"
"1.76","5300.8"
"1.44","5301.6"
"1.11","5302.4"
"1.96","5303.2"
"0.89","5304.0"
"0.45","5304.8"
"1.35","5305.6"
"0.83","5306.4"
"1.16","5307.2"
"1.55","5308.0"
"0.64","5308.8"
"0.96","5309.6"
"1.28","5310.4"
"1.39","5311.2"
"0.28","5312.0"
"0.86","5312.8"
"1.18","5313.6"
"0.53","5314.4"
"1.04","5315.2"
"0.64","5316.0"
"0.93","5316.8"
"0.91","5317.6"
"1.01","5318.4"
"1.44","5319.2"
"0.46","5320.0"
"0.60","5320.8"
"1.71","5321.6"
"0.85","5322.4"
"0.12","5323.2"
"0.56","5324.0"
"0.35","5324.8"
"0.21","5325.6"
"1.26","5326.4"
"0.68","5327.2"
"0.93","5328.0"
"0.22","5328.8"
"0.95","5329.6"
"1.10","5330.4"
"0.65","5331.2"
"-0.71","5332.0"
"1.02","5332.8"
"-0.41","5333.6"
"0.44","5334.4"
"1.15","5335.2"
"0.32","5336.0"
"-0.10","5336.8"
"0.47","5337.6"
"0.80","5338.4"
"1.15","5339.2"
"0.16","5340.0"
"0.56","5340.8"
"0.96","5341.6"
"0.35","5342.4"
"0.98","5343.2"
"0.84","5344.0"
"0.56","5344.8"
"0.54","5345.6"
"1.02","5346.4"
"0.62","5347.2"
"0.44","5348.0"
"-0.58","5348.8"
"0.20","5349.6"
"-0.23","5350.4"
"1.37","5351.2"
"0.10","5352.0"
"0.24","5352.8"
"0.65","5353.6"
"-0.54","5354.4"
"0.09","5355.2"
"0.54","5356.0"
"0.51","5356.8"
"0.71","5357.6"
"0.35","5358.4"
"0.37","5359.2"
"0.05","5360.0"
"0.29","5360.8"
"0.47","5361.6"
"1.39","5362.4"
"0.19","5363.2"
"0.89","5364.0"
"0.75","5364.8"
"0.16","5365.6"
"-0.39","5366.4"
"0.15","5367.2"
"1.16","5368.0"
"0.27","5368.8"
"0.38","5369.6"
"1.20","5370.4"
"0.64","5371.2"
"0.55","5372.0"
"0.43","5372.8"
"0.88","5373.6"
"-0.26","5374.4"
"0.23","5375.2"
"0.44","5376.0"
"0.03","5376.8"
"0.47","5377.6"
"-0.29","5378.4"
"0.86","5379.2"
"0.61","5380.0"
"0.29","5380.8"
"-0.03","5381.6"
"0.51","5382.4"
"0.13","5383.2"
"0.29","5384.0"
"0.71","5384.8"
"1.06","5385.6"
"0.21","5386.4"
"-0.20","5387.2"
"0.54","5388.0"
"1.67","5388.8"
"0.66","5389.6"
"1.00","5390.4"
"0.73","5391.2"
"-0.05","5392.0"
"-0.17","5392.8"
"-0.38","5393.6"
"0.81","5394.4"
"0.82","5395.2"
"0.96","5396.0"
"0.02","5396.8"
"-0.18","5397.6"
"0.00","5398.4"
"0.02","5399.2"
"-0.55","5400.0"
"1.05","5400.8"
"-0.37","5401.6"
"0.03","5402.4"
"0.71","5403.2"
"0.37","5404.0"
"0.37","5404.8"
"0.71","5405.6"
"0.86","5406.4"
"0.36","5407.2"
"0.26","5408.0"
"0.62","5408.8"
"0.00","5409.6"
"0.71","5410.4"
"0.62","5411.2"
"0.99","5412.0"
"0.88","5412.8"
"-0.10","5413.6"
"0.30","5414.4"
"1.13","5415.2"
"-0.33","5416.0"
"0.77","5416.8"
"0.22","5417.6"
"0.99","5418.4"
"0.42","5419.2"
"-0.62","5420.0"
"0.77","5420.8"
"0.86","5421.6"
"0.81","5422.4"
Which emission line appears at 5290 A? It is C IV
